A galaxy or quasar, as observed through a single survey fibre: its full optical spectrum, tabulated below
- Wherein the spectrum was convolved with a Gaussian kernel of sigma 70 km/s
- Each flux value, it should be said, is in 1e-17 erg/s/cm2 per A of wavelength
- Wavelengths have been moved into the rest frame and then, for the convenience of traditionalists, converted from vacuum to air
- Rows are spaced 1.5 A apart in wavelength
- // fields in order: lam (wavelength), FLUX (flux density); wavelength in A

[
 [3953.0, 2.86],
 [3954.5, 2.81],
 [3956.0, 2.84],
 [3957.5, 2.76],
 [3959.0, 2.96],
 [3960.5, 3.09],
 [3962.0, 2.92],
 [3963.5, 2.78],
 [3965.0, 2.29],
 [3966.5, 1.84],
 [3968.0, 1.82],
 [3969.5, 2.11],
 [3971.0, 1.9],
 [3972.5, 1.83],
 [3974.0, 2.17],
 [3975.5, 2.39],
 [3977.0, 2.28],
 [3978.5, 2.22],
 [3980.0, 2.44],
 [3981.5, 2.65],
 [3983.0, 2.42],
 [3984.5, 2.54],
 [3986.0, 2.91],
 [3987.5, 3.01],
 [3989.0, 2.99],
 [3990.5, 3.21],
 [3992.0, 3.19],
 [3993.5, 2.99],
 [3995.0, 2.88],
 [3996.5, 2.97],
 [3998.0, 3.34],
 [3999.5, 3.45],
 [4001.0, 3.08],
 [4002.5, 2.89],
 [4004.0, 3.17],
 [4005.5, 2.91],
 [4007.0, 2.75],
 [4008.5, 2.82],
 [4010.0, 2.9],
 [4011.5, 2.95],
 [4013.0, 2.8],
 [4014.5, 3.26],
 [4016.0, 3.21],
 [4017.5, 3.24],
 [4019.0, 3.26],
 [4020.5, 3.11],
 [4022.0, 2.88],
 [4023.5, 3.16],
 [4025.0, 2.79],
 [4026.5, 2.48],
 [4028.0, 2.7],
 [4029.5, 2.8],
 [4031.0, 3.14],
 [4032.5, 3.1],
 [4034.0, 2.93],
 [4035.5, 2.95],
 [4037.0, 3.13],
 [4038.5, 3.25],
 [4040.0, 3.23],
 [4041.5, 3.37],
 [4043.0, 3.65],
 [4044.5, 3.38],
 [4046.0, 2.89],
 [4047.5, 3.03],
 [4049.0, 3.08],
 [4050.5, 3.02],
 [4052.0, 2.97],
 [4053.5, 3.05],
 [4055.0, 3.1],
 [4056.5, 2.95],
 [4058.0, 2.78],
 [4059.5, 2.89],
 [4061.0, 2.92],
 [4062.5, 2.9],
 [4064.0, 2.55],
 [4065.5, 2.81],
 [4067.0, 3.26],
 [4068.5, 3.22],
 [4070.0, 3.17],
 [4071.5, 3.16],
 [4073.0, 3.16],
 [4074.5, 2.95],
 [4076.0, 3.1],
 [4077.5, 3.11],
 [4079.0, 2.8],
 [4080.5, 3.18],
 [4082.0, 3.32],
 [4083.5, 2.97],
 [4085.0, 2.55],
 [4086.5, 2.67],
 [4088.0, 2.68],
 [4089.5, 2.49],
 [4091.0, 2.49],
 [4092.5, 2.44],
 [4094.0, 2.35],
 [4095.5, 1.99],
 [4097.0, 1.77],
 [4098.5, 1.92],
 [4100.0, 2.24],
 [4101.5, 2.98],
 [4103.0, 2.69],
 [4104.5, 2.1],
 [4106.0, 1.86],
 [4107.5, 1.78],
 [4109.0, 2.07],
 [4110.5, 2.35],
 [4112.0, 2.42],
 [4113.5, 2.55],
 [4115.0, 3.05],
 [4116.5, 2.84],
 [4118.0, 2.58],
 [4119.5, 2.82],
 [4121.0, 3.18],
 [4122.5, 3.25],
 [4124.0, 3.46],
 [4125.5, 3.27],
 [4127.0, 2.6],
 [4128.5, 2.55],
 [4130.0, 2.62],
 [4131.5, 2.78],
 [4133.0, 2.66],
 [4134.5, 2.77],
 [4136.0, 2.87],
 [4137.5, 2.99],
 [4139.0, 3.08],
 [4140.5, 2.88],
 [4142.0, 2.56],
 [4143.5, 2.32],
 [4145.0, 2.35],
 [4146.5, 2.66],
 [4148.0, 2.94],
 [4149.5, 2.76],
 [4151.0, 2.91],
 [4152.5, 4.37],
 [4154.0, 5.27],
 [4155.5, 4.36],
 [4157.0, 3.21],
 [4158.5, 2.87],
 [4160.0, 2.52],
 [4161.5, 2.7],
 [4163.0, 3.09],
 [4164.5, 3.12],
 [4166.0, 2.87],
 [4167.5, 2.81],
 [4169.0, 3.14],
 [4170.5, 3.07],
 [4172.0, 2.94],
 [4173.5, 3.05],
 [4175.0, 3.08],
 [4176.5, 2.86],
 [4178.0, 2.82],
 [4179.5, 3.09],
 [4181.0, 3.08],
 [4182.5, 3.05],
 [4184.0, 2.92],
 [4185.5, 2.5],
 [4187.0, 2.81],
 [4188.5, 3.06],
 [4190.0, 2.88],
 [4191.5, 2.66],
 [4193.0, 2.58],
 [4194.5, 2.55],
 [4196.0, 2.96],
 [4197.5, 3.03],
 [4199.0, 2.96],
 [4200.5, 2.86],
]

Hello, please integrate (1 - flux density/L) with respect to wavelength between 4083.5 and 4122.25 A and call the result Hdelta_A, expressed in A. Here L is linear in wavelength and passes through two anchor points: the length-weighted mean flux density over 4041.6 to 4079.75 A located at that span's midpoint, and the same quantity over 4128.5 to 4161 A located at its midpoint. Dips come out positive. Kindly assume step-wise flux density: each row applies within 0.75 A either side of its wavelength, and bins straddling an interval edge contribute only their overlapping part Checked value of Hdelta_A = 7.4 A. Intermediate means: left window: 3.04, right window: 3.02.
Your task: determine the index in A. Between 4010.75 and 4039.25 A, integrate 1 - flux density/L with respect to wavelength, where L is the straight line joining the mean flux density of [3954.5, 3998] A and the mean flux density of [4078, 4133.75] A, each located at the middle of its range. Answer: -4.4 A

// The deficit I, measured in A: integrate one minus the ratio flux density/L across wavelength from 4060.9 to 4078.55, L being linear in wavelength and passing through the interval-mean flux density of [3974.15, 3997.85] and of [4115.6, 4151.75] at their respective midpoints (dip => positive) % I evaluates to -1.52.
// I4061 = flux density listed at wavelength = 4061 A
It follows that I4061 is 2.92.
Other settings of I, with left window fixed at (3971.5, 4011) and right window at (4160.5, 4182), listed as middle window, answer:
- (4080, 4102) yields 2.8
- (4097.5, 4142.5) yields 4.1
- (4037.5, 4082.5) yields -3.5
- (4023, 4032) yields -0.1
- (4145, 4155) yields -1.6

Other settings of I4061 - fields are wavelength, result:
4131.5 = 2.78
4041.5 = 3.37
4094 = 2.35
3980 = 2.44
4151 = 2.91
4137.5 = 2.99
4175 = 3.08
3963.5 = 2.78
